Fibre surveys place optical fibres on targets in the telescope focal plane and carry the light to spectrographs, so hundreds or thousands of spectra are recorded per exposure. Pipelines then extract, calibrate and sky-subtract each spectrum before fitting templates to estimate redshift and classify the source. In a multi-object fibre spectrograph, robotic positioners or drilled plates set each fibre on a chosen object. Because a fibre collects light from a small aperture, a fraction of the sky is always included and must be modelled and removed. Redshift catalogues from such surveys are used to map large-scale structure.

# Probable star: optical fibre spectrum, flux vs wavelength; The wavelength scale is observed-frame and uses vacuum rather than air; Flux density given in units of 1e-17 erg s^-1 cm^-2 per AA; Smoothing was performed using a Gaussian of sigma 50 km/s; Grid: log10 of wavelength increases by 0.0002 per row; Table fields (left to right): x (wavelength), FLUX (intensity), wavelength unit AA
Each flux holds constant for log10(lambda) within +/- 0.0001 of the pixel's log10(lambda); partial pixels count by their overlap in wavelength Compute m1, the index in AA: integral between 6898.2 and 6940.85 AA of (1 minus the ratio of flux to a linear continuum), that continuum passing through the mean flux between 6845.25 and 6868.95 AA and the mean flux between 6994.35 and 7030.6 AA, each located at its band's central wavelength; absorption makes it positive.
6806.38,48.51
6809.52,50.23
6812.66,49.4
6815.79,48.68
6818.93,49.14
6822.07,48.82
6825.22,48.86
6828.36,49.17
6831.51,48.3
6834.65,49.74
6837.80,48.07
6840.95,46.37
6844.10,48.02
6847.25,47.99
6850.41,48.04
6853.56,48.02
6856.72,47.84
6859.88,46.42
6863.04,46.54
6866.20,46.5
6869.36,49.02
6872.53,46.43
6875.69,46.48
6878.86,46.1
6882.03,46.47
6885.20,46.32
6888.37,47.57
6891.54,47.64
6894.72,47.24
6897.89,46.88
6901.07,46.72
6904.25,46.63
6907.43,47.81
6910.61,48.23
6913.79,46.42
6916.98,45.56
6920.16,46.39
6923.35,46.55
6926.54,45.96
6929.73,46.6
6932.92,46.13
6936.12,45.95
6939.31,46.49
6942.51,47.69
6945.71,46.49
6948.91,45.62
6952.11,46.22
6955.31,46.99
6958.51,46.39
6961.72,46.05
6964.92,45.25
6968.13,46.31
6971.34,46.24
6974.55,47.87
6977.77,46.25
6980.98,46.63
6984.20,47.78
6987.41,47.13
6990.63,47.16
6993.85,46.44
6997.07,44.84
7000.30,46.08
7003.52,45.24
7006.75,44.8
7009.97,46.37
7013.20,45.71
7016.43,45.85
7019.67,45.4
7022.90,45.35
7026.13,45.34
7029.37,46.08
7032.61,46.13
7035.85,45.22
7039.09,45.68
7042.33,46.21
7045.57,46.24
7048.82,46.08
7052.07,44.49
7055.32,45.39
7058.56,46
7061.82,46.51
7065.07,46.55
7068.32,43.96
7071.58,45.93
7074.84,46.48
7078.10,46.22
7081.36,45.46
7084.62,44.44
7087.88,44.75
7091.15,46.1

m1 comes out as 0.10 AA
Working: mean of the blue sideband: 47.4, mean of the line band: 46.6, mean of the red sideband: 45.6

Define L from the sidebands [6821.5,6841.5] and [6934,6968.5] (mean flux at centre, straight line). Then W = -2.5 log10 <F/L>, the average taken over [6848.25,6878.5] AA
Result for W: 0.02 mag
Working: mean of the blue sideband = 48.6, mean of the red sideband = 46.3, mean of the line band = 47.2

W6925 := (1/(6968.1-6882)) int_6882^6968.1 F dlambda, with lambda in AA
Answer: 46.6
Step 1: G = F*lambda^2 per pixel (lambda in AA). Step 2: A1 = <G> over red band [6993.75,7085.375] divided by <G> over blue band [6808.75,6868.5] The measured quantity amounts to 1.00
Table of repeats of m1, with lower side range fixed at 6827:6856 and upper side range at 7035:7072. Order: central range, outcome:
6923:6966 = 0.59 AA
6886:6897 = 0.05 AA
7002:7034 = 0.33 AA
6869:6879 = 0.19 AA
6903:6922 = 0.20 AA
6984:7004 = 0.02 AA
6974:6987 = -0.15 AA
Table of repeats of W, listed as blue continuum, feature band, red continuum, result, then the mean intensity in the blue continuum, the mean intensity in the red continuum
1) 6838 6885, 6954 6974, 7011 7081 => 0.00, 47.2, 45.7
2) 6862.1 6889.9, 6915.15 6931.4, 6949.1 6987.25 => 0.01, 46.8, 46.5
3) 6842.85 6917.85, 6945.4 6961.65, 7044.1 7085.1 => 0.01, 47.1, 45.7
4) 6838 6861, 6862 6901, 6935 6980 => 0.01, 47.6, 46.4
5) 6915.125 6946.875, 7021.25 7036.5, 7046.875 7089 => 0.00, 46.4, 45.6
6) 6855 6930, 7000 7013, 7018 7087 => 0.01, 46.9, 45.7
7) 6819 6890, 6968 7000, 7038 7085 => 0.00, 47.6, 45.7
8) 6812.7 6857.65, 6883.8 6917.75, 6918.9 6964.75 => 0.00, 48.4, 46.4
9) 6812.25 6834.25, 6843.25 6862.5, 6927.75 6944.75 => 0.02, 48.9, 46.5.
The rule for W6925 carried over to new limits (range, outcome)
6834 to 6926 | 47.1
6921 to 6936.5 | 46.2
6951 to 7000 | 46.5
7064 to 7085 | 45.6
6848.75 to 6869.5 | 47.4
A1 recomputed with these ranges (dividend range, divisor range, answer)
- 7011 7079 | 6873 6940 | 1.02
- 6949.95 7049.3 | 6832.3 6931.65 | 1.01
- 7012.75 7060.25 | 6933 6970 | 1.01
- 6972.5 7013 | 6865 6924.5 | 1.02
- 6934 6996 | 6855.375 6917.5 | 1.01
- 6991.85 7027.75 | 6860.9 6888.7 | 1.01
